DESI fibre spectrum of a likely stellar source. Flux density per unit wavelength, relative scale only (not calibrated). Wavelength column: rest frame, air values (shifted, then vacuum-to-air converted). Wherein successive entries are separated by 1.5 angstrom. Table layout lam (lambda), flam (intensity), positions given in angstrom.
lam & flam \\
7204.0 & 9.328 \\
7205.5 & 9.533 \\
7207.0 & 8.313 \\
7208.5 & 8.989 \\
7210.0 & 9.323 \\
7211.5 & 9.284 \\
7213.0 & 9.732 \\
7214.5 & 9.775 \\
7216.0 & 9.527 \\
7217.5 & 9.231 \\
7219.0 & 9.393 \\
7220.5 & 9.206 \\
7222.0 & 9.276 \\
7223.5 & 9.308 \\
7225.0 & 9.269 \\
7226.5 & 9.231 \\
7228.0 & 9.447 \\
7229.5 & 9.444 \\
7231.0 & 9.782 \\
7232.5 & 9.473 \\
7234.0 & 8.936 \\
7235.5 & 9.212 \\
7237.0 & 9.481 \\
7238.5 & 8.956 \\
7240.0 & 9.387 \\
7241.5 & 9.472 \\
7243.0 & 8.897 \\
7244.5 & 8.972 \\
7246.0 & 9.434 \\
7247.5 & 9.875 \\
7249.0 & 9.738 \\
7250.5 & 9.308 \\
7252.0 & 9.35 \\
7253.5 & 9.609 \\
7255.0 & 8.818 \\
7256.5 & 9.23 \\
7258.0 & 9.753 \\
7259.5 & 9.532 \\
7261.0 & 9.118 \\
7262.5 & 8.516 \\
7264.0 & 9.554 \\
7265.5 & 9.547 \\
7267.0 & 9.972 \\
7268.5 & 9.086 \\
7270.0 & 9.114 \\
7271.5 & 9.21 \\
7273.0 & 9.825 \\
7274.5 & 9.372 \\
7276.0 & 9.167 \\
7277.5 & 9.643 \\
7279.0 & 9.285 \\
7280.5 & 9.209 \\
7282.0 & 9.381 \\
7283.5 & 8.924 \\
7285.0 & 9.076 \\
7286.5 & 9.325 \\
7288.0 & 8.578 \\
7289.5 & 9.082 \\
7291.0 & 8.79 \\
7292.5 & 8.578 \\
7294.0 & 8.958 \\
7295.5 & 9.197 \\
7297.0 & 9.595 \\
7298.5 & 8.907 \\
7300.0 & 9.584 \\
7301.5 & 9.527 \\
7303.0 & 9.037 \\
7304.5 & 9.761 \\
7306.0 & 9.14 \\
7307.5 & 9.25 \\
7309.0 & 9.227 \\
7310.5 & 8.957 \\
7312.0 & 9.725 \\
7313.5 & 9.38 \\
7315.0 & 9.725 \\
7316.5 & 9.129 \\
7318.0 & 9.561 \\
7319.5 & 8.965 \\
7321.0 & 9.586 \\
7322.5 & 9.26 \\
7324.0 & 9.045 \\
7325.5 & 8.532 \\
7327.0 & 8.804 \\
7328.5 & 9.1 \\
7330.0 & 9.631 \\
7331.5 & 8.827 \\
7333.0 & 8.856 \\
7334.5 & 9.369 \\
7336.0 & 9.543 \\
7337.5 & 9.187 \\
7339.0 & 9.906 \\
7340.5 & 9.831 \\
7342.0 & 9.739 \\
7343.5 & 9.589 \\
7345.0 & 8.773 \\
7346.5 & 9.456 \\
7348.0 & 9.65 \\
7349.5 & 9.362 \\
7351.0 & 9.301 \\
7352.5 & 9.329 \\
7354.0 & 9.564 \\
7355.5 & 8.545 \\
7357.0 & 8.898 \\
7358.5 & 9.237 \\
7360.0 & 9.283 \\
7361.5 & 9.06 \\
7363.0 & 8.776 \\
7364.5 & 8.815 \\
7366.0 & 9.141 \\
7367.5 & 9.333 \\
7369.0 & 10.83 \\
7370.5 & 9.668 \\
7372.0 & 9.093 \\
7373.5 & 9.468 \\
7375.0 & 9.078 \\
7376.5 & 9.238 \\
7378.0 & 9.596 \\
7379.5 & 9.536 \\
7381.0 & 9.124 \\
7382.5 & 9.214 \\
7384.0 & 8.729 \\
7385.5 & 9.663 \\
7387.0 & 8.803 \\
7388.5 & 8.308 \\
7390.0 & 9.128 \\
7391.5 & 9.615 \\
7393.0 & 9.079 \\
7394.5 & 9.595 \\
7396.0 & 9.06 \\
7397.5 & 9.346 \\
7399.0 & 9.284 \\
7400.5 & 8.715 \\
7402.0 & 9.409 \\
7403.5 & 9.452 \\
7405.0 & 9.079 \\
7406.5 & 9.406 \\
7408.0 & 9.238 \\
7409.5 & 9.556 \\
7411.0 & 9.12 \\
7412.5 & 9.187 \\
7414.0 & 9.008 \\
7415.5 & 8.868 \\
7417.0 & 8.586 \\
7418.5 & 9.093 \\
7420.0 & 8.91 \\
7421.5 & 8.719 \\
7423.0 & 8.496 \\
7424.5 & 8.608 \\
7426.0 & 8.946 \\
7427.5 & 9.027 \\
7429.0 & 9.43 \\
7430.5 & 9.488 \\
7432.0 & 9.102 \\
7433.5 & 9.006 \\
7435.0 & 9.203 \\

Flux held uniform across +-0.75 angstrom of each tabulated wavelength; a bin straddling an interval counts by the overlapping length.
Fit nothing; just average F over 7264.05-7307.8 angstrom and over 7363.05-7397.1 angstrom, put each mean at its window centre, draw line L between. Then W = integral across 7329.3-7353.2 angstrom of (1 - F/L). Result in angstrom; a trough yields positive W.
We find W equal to -0.35 angstrom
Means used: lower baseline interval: 9.25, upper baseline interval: 9.27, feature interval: 9.4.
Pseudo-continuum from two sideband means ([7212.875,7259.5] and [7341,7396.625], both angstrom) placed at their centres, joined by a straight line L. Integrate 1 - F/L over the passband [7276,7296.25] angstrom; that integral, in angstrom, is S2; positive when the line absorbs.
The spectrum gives 0.5 angstrom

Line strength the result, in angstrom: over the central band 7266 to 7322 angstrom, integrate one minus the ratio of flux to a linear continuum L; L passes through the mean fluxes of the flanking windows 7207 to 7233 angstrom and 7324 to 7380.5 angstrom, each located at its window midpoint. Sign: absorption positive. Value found 0.3 angstrom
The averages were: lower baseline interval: 9.36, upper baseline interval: 9.29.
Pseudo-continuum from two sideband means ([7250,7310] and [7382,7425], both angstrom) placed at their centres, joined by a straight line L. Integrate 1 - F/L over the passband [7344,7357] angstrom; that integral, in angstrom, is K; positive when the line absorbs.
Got -0.1 angstrom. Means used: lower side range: 9.25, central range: 9.23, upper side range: 9.08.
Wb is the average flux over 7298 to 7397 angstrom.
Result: 9.27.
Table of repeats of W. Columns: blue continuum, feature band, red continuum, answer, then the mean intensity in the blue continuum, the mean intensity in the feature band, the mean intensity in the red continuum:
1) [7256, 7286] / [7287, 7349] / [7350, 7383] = 0.34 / 9.33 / 9.25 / 9.28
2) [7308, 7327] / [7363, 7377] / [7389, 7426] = -0.34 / 9.24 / 9.38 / 9.1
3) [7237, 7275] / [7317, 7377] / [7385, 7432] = -0.52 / 9.35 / 9.28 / 9.1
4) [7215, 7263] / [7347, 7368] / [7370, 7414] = 0.19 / 9.32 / 9.17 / 9.23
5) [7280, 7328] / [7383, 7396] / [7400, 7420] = 0.04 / 9.18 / 9.11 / 9.13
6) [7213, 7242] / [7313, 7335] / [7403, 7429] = 0.03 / 9.37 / 9.18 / 9.03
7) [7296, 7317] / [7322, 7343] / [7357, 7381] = 0.17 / 9.35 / 9.26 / 9.32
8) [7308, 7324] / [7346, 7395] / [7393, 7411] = 0.20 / 9.34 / 9.26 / 9.27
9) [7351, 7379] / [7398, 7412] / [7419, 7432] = -0.28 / 9.28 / 9.25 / 8.96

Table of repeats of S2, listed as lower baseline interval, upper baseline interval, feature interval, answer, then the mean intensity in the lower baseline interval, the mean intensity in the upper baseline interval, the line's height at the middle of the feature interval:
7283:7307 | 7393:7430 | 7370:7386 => -0.3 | 9.13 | 9.09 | 9.1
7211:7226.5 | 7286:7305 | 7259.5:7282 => -0.3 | 9.39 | 9.14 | 9.22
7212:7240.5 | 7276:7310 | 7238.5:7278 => -0.3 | 9.37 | 9.18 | 9.28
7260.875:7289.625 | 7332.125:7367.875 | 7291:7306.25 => 0.1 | 9.26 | 9.27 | 9.26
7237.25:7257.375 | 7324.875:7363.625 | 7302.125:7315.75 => -0.1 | 9.32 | 9.24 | 9.27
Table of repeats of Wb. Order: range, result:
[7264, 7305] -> 9.25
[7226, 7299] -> 9.27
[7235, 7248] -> 9.29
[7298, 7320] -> 9.33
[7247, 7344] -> 9.29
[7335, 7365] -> 9.3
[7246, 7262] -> 9.42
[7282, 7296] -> 8.96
